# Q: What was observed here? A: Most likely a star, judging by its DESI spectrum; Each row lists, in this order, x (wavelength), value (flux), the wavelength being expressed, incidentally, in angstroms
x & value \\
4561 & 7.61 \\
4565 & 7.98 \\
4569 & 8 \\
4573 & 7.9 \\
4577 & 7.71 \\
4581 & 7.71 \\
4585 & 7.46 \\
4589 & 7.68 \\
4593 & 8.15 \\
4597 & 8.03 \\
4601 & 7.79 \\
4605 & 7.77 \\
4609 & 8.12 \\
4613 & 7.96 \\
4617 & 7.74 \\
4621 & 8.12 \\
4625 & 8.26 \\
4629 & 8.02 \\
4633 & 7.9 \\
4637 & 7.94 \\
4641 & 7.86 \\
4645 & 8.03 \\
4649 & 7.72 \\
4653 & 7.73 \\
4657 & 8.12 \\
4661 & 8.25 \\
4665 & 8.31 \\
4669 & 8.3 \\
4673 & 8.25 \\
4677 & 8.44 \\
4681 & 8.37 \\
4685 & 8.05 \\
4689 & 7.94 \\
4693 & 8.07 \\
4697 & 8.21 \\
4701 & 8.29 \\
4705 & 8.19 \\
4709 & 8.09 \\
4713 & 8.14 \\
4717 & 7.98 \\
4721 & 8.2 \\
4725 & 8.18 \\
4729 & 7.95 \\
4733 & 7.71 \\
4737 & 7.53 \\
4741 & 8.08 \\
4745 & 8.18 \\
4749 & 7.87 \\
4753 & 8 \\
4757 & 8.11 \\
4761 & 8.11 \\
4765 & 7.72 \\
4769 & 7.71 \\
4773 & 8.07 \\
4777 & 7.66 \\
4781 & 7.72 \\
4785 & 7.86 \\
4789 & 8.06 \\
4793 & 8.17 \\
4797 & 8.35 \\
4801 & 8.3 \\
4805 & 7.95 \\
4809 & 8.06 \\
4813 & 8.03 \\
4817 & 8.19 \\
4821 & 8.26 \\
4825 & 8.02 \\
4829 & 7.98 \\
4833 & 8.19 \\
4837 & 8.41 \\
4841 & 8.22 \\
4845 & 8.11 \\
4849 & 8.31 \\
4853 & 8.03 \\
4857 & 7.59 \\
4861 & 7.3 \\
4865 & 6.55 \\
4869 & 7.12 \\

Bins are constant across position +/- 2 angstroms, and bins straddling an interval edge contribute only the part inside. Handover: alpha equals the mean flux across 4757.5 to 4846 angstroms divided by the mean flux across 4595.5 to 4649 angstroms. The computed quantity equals 1.01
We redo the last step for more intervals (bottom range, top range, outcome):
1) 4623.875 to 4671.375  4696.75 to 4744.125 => 1.00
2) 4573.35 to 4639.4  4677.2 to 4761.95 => 1.02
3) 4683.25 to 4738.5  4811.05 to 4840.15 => 1.01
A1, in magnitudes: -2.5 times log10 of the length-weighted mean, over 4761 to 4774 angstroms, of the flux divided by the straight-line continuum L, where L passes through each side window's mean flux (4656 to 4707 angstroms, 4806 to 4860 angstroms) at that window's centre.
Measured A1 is 0.04 mag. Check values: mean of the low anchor 8.22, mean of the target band 7.86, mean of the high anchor 8.09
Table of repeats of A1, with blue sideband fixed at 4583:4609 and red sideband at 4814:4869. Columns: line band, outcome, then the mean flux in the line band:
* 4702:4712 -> -0.04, 8.16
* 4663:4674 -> -0.06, 8.29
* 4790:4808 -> -0.04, 8.18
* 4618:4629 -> -0.04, 8.12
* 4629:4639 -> -0.01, 7.94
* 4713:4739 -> -0.01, 7.94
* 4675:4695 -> -0.04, 8.17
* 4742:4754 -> -0.02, 8.02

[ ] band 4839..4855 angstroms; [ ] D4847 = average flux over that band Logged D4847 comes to 8.17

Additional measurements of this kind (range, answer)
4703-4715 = 8.14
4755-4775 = 7.94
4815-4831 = 8.11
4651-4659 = 7.92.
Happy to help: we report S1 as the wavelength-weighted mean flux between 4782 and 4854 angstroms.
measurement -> 8.13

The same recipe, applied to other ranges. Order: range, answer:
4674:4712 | 8.18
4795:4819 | 8.15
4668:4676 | 8.29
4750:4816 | 7.99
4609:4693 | 8.07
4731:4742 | 7.75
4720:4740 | 7.91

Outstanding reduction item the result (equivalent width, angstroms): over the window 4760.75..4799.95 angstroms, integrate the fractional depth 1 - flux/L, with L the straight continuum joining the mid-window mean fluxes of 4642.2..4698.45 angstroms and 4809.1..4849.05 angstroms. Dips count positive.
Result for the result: 0.98 angstroms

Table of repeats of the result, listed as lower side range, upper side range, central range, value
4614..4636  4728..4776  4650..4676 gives -0.58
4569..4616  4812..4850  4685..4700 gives -0.19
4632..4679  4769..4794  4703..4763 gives -0.42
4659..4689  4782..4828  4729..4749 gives 0.73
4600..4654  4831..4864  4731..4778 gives 0.33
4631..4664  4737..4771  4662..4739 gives -1.62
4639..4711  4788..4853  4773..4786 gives 0.58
